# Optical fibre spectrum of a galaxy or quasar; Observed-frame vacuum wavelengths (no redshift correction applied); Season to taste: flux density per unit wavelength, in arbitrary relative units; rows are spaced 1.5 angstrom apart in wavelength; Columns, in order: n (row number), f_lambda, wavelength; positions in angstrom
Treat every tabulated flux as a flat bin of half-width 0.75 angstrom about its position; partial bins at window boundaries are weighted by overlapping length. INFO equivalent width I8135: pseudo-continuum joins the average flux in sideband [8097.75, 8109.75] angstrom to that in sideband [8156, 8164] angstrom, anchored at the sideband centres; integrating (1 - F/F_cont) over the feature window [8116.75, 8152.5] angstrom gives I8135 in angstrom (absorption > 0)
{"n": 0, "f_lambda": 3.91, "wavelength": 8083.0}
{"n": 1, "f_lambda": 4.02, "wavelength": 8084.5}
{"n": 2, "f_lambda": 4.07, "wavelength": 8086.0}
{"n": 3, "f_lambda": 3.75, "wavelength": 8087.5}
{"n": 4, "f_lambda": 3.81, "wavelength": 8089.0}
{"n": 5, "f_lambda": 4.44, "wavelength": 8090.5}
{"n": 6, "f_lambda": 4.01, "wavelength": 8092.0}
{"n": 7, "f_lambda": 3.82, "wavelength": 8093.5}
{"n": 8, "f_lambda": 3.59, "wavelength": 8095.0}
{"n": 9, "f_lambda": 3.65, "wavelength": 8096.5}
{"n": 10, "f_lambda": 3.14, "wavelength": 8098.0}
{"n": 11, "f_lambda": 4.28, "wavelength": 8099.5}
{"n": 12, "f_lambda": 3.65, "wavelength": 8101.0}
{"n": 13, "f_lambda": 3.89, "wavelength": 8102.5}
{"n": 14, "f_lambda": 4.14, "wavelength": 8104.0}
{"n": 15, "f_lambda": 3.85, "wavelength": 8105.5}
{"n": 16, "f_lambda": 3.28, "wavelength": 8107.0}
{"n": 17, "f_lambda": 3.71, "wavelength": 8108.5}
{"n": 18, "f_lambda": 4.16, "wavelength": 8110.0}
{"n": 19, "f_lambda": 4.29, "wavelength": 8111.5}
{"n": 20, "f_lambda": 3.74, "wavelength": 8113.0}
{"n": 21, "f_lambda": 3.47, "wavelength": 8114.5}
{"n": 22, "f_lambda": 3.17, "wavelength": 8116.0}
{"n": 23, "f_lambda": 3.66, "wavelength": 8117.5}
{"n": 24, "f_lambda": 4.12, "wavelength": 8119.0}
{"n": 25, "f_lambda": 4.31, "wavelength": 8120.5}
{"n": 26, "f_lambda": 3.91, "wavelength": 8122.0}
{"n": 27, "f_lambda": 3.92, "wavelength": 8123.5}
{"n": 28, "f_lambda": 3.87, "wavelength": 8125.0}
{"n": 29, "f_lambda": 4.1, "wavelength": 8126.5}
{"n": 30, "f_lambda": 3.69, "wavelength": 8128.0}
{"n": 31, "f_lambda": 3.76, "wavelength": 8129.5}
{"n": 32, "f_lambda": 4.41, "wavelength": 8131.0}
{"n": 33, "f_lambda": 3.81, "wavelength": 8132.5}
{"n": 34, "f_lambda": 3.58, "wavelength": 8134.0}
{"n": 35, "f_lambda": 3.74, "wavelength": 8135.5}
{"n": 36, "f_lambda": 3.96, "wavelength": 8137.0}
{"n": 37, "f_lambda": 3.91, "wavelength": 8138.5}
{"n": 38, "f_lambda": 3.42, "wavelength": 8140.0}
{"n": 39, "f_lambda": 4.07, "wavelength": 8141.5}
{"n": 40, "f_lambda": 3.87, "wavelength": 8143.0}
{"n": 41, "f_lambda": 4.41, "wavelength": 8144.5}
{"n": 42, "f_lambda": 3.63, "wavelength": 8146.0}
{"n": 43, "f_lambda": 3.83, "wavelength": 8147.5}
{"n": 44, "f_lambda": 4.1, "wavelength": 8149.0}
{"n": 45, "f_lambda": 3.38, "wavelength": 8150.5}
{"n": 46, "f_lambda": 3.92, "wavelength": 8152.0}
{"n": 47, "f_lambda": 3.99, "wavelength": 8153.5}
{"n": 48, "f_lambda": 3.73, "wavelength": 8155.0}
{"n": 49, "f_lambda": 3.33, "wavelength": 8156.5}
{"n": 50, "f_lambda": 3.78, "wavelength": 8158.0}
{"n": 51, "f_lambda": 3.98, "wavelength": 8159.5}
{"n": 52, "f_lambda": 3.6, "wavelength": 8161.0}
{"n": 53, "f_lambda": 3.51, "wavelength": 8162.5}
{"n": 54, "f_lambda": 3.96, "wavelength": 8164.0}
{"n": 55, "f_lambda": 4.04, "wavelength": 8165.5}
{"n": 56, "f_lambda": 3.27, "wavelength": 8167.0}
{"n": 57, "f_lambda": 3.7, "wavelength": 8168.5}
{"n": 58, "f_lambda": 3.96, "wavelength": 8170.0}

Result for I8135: -1.6 angstrom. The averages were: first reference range 3.79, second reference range 3.68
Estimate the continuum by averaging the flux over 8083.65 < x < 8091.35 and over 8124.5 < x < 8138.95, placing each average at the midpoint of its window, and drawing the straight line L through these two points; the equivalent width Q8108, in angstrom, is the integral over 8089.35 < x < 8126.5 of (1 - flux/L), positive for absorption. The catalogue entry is 1.1 angstrom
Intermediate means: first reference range 4.02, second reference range 3.88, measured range 3.84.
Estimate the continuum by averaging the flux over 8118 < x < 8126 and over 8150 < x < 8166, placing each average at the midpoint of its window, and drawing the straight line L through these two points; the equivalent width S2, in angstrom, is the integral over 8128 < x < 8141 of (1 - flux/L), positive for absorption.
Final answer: 0.3 angstrom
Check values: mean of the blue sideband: 4.02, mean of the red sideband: 3.75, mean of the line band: 3.82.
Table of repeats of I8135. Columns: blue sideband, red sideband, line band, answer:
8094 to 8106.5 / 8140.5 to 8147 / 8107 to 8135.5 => 0.1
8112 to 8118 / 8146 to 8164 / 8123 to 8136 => -1.0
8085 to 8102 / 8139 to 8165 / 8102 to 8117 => 0.2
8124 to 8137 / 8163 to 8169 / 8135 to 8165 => -0.1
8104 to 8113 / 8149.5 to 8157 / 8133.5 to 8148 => -0.4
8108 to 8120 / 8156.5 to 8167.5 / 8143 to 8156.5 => -0.4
